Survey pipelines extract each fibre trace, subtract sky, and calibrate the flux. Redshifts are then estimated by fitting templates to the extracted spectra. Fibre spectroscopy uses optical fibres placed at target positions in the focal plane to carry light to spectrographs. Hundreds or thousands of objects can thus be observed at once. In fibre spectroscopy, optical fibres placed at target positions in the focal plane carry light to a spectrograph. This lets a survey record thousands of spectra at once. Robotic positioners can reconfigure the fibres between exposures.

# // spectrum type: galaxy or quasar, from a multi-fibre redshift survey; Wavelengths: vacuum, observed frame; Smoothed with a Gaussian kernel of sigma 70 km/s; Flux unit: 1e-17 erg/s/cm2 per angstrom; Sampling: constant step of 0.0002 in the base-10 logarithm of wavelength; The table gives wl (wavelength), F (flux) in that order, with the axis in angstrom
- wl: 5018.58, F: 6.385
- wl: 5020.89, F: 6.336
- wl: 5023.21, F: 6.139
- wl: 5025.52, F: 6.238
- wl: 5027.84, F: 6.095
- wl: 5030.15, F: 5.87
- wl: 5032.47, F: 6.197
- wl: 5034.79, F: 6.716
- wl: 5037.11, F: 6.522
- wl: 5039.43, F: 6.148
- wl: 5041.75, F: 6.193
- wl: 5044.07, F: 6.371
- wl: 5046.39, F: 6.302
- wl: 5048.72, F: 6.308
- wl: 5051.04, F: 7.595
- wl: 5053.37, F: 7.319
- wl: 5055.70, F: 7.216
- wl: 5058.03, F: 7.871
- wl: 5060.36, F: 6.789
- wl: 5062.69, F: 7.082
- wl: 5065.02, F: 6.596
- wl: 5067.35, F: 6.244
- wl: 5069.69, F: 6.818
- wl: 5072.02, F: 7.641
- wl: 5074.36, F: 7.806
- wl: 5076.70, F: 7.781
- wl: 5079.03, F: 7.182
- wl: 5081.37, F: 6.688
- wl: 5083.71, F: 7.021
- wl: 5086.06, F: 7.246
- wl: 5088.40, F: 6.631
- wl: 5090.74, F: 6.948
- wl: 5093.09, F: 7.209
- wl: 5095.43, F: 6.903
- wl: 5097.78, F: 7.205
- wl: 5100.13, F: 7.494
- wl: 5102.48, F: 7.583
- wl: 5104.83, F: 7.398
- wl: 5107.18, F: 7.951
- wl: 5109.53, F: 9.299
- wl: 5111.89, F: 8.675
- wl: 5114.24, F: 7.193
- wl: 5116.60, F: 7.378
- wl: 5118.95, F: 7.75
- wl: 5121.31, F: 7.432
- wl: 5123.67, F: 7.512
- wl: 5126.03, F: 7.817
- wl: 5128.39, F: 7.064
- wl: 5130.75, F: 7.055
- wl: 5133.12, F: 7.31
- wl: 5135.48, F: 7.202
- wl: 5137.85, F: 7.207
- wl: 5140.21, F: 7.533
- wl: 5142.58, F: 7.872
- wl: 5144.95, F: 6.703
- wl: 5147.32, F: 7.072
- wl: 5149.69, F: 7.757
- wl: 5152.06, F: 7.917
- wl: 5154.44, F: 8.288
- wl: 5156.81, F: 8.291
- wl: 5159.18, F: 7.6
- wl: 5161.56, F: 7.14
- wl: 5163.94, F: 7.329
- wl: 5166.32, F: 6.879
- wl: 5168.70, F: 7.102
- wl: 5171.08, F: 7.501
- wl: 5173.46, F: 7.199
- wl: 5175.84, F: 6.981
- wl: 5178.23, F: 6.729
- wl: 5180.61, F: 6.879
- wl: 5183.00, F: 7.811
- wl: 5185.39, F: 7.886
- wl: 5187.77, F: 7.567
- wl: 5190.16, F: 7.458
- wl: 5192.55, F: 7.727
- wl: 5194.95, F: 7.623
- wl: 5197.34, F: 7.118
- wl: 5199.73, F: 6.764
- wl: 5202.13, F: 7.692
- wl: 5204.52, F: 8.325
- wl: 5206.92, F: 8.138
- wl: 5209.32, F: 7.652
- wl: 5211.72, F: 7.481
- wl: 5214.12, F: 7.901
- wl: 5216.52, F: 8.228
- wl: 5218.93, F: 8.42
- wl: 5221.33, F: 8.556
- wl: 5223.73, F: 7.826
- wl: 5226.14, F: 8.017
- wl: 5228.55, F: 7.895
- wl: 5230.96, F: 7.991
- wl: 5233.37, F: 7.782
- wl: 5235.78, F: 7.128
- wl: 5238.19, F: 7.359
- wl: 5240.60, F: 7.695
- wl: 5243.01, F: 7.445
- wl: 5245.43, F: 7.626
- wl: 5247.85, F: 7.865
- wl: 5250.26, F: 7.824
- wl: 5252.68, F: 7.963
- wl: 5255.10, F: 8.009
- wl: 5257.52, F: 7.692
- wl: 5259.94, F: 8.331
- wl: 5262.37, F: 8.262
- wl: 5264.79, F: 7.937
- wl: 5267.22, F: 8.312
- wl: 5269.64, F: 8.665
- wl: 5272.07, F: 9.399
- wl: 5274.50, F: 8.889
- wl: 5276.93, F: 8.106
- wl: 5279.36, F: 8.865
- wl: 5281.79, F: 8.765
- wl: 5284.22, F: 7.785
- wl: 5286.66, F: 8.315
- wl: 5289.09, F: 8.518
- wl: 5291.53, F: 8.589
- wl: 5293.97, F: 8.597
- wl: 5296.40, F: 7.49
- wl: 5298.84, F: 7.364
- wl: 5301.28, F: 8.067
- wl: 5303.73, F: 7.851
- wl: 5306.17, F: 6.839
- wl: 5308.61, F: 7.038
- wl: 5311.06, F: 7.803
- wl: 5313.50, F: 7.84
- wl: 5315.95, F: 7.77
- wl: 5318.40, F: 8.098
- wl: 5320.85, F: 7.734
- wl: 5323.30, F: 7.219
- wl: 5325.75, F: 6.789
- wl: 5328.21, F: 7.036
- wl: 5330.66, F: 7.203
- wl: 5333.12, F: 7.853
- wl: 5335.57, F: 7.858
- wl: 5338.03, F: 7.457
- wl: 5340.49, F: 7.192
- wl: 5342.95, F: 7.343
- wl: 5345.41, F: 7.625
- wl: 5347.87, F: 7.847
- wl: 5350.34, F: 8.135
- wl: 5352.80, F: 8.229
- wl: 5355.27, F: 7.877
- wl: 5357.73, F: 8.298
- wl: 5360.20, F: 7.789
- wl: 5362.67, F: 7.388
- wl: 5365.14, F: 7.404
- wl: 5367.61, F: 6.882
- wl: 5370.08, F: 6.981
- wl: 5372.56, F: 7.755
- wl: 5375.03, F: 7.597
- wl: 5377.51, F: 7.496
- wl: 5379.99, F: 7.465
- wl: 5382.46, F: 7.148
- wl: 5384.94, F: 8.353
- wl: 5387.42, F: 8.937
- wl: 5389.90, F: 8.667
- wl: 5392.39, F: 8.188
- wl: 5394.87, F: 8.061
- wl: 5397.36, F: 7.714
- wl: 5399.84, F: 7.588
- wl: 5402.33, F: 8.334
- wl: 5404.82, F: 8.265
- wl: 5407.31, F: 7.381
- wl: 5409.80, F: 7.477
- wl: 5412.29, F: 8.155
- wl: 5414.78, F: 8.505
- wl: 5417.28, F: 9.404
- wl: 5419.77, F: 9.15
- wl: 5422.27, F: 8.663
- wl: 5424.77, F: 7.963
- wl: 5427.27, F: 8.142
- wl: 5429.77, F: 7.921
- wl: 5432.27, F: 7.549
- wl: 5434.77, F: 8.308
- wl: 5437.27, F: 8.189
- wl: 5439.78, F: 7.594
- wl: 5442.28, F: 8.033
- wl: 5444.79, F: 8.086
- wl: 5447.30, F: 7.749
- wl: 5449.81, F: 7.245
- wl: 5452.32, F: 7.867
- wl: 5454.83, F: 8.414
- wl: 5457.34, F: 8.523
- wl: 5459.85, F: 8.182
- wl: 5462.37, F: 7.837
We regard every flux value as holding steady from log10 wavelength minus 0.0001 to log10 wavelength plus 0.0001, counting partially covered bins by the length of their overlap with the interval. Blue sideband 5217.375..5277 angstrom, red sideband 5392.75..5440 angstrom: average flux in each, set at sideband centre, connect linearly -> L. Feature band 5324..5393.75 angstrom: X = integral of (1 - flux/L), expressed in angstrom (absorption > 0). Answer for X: 3.7 angstrom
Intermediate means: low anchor 8.04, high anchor 8.14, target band 7.67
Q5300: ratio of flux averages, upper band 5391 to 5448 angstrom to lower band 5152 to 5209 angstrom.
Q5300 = 1.1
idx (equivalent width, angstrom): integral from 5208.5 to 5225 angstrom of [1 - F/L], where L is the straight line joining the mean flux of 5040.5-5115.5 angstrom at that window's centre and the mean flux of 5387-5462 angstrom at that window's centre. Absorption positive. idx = -1.0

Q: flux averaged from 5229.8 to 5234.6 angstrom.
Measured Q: 7.88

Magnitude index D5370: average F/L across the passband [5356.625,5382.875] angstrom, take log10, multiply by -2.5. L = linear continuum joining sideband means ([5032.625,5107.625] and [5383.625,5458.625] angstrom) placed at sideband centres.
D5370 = 0.07 mag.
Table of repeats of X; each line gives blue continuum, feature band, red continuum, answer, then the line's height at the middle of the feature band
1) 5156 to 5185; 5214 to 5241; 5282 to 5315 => -1.3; 7.55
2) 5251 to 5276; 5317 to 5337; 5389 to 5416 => 1.7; 8.19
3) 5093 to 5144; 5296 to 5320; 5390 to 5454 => 0.8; 7.88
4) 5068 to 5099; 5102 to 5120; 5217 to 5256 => -1.6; 7.27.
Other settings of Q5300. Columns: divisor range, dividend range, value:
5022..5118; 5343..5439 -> 1.13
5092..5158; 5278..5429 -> 1.04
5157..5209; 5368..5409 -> 1.06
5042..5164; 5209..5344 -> 1.08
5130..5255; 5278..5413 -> 1.03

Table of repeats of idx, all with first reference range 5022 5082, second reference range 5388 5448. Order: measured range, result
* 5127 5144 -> -0.58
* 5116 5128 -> -0.90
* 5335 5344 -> 0.47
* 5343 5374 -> 0.96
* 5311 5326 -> 0.23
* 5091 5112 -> -2.16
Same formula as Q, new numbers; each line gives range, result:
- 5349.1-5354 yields 8.18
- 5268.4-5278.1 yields 8.77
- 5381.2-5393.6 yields 8.26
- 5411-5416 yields 8.33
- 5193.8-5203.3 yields 7.3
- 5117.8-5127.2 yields 7.62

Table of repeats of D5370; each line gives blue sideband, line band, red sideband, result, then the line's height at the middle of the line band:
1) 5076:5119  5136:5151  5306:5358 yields 0.02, 7.47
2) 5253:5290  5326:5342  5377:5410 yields 0.11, 8.16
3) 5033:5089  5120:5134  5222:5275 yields -0.01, 7.29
